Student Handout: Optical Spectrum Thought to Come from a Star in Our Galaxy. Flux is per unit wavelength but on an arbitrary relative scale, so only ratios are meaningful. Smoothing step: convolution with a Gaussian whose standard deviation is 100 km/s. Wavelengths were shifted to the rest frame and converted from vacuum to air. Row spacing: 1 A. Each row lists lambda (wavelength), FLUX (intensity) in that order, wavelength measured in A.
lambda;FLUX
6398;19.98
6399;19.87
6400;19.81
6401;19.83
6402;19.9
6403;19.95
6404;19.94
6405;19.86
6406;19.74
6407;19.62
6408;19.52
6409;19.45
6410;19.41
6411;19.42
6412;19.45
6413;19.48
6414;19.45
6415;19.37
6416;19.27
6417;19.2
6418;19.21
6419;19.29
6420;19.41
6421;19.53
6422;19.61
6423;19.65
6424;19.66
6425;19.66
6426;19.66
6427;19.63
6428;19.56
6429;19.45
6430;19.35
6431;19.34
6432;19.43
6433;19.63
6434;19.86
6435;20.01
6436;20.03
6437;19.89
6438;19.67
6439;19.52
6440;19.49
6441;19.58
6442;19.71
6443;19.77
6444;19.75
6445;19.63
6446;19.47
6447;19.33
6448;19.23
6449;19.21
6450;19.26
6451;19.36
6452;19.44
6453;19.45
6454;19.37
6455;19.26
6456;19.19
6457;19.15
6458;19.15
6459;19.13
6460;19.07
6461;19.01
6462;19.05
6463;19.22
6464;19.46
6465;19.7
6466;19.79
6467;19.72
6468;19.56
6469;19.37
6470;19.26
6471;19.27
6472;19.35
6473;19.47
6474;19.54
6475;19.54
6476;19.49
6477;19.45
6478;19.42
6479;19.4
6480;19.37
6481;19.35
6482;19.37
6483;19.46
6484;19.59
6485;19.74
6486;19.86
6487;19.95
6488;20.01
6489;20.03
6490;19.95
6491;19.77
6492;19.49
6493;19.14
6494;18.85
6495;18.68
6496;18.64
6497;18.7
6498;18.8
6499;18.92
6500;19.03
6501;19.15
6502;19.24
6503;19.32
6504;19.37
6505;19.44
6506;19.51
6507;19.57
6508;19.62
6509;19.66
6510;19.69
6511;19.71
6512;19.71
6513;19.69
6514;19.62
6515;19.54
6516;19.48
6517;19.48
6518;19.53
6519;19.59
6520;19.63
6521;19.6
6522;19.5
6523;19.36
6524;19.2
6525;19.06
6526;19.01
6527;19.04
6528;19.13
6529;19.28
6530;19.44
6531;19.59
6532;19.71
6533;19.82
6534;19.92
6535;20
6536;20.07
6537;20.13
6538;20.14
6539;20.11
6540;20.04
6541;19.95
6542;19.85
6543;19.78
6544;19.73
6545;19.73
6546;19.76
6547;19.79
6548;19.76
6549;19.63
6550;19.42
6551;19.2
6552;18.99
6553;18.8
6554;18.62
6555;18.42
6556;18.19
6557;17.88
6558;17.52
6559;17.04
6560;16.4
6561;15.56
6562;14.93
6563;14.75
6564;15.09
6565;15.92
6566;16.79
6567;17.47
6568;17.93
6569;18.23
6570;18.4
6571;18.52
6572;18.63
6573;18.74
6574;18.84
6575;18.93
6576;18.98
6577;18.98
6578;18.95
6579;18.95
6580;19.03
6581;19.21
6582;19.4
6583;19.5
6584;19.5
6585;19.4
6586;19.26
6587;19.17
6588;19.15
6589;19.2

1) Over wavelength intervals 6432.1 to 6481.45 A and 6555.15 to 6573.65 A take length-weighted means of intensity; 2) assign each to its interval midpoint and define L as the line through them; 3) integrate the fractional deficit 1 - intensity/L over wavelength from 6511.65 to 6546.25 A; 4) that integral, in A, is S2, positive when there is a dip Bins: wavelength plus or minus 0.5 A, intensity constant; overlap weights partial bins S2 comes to -3.3 A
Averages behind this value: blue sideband 19.5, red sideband 17.1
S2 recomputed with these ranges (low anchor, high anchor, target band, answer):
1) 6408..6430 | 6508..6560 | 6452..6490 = -0.1 A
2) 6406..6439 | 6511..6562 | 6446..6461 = 0.1 A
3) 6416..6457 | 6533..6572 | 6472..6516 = -1.0 A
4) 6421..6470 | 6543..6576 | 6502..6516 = -0.6 A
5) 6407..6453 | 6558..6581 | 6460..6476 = -0.3 A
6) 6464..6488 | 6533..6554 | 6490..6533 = 0.6 A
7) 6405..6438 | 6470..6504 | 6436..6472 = 0.1 A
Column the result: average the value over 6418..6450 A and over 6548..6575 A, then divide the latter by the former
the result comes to 0.91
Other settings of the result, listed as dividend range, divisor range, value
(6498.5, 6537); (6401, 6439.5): 1.00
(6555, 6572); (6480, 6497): 0.87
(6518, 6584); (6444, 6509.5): 0.97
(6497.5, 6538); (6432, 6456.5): 1.00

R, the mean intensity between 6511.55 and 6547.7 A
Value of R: 19.6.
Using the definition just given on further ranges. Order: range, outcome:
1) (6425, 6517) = 19.5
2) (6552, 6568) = 17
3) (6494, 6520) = 19.3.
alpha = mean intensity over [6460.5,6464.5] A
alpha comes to 19.2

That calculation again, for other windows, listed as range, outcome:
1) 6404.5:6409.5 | 19.6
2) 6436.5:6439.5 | 19.7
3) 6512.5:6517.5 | 19.6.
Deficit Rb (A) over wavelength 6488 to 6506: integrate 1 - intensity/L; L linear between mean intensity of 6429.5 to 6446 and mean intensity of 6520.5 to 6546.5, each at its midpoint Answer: 0.4 A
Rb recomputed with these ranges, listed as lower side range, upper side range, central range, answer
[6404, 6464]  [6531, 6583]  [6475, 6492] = -0.4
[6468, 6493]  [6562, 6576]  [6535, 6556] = -1.8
